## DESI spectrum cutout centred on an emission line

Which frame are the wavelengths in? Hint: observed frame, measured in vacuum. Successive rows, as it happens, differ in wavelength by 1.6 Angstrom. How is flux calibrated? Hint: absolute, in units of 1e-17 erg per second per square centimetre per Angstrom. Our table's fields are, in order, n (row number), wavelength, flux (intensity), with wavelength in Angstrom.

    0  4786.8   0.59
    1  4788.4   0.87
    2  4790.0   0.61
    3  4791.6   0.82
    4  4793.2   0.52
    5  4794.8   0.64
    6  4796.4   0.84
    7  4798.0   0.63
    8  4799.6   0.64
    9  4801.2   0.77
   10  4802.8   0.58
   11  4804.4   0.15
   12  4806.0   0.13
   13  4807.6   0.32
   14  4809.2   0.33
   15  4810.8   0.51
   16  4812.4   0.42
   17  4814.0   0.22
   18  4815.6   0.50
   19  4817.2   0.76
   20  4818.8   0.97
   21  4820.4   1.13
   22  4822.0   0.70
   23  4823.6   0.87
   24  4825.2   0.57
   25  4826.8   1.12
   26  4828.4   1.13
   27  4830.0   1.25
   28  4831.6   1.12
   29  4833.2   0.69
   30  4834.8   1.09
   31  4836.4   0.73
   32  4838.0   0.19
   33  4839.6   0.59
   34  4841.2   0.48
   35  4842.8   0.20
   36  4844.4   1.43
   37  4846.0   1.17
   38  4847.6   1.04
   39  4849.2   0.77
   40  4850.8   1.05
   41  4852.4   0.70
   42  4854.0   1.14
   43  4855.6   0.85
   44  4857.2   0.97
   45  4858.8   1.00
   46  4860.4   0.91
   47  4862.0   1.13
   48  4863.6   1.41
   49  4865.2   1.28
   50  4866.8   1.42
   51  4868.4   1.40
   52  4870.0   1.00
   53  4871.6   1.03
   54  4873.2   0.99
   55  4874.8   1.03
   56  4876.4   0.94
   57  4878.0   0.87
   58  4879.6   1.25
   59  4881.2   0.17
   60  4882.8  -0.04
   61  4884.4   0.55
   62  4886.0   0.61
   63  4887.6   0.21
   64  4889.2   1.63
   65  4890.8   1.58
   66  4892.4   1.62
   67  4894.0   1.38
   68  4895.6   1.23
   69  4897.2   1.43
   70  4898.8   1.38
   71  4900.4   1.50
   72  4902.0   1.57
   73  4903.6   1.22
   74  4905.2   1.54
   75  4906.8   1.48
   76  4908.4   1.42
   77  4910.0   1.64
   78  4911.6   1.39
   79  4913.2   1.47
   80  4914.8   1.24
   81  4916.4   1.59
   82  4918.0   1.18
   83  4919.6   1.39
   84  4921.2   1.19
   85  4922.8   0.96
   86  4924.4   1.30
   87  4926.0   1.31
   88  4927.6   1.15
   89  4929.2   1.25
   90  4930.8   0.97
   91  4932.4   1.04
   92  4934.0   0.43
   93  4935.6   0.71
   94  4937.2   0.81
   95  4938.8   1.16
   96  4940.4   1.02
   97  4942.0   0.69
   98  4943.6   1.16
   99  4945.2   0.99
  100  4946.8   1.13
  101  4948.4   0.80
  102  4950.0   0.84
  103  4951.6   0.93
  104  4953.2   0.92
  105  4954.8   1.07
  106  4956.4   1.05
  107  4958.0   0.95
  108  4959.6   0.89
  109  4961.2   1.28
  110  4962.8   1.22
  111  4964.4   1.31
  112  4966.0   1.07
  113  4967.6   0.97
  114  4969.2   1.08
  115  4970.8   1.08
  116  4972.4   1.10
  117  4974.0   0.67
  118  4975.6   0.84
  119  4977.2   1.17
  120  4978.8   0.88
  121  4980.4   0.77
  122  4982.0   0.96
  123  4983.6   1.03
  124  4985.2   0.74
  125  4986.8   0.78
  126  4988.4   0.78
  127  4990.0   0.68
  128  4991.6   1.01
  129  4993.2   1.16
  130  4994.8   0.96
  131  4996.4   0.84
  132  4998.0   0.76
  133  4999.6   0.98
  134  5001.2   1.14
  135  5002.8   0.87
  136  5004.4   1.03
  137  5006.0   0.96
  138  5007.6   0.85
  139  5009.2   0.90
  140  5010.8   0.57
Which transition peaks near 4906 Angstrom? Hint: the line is Lyman alpha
